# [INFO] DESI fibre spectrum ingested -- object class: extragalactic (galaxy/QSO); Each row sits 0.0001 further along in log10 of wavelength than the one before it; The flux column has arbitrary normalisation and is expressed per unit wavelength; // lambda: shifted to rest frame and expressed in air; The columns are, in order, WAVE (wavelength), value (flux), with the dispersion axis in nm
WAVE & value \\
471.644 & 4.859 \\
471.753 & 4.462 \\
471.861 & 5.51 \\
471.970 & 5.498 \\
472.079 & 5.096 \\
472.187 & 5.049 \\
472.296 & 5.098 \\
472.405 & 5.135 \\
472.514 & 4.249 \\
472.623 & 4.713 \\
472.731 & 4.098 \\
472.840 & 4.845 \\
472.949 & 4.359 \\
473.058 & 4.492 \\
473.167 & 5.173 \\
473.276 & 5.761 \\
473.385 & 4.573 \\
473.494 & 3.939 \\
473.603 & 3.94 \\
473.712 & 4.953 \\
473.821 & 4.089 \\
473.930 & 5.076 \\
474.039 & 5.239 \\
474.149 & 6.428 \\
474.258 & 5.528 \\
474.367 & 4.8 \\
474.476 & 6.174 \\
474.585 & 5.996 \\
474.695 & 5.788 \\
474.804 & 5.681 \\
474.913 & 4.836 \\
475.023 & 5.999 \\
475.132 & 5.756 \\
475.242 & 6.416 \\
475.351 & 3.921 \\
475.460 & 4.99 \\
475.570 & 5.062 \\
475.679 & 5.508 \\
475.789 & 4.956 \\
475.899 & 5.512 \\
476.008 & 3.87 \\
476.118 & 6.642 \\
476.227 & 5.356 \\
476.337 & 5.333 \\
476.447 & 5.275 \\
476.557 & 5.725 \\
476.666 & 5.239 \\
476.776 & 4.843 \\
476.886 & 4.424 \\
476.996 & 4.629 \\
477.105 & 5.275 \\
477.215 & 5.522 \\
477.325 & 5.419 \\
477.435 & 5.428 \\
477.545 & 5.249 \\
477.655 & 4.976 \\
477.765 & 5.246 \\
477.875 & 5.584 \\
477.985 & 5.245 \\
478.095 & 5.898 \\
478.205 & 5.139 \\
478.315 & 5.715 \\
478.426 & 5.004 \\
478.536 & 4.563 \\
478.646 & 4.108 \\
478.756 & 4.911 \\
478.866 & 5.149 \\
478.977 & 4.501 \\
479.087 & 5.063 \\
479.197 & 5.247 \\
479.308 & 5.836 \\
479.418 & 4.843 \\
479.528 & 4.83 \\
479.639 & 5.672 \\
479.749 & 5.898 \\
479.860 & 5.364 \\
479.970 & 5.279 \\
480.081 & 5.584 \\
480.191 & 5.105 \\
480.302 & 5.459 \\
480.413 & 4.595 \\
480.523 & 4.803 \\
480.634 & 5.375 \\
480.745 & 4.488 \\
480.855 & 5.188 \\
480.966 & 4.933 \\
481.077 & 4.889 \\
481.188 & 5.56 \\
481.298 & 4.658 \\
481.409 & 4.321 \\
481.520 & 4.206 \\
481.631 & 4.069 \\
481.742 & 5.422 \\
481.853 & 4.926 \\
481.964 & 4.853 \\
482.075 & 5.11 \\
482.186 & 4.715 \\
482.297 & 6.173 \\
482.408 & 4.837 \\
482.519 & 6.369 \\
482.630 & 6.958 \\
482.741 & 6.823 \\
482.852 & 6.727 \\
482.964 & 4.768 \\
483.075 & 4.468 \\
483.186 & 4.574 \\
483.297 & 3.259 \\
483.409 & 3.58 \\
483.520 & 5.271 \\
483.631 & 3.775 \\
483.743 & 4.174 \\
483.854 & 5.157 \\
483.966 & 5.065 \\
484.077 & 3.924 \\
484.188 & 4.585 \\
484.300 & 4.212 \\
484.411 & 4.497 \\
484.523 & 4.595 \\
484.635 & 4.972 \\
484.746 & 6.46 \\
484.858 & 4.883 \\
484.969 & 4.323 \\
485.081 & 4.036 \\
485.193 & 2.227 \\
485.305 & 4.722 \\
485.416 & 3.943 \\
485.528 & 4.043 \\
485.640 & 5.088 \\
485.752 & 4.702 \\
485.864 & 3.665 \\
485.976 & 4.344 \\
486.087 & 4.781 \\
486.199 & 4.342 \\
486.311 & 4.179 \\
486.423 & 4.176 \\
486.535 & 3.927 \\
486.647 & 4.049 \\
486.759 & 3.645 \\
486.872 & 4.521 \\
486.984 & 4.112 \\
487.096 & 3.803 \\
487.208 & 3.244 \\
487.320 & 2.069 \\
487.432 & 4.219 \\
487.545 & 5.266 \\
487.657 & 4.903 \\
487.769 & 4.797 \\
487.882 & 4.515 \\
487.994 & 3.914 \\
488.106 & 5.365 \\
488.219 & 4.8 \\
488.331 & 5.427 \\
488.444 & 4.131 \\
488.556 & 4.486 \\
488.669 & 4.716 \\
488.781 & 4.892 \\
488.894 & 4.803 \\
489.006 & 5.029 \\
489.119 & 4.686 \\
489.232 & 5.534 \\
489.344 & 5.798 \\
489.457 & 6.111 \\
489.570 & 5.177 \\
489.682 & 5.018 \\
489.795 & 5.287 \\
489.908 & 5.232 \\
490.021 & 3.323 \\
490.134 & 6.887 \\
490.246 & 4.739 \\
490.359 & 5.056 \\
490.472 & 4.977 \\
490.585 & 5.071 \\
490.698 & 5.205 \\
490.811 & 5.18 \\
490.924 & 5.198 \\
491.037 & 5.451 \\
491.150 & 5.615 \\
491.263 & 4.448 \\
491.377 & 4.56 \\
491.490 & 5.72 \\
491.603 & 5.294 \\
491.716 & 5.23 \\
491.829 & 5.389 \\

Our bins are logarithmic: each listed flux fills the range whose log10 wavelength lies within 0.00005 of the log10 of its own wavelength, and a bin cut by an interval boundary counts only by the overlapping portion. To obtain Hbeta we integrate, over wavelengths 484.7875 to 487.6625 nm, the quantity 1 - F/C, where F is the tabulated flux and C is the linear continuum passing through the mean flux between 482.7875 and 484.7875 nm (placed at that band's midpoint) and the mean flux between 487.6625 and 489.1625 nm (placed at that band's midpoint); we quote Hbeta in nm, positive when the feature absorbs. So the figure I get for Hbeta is 0.36 nm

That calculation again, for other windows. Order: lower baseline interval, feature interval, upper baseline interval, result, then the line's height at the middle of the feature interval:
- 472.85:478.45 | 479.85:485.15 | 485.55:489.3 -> -0.20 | 4.76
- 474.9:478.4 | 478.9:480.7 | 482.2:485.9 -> -0.05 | 5.06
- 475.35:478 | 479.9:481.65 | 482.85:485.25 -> -0.05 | 4.79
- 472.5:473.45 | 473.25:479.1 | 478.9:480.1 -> -0.25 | 4.98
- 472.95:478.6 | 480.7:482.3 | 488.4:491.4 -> 0.09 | 5.15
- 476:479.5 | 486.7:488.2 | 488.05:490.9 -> 0.26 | 5.1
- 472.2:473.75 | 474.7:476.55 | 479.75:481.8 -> -0.22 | 4.78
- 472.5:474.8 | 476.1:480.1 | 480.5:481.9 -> -0.27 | 4.9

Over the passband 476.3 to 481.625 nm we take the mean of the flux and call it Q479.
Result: 5.11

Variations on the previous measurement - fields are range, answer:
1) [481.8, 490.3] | 4.69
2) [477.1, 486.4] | 4.92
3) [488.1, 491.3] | 5.09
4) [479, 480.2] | 5.33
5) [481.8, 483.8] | 5.08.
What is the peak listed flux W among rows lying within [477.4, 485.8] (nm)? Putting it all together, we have 6.958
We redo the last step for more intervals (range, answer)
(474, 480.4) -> 6.642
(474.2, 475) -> 6.174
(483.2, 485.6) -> 6.46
